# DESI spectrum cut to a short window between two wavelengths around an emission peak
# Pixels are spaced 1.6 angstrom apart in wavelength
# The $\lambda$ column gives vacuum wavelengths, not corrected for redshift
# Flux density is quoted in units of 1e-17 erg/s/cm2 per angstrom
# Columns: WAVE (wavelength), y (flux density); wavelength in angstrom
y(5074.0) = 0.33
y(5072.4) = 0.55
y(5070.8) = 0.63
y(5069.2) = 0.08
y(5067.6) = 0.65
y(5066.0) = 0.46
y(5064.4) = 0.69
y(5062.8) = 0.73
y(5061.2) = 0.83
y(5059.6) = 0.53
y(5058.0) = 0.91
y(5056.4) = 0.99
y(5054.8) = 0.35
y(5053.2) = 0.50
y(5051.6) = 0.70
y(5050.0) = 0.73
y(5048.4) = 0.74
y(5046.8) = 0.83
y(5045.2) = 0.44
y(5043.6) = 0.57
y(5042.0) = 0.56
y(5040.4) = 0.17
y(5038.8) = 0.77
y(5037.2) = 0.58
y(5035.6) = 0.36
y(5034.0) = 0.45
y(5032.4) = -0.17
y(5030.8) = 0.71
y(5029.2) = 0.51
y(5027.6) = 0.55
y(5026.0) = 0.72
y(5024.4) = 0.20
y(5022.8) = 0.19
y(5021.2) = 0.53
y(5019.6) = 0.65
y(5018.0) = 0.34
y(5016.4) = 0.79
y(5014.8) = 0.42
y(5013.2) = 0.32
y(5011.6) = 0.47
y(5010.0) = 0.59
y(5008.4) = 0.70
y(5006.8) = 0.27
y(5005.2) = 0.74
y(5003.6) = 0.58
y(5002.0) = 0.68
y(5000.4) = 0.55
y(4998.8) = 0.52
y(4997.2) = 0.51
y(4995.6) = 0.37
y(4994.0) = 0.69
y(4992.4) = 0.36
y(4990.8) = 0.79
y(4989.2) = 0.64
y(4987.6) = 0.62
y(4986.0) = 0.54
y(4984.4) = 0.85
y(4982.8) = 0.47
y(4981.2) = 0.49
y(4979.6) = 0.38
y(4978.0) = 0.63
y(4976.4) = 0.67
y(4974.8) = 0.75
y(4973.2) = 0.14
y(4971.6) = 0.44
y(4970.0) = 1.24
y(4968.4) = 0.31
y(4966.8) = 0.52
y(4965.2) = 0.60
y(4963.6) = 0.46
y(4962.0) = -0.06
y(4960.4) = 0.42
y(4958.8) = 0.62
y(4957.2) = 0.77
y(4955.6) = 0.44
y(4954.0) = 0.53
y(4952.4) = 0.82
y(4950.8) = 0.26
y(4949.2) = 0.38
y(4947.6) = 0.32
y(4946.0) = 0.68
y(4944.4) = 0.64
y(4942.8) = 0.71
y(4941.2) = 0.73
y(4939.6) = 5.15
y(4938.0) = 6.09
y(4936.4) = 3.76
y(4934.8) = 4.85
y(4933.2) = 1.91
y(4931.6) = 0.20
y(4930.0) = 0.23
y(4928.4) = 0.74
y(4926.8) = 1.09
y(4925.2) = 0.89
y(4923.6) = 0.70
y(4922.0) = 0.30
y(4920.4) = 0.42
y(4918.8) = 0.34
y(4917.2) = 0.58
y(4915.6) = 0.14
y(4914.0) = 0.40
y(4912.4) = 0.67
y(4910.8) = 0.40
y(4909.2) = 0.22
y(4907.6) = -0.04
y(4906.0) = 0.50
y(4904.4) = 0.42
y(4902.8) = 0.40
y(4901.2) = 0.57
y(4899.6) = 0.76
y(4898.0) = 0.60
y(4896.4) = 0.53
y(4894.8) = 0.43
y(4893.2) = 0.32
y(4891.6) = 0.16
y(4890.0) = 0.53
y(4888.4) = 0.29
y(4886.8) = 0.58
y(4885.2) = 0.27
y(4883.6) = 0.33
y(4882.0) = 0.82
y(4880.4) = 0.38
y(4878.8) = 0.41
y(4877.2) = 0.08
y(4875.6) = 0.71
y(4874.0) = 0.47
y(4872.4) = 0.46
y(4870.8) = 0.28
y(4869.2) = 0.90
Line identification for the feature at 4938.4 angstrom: [O II] 3727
